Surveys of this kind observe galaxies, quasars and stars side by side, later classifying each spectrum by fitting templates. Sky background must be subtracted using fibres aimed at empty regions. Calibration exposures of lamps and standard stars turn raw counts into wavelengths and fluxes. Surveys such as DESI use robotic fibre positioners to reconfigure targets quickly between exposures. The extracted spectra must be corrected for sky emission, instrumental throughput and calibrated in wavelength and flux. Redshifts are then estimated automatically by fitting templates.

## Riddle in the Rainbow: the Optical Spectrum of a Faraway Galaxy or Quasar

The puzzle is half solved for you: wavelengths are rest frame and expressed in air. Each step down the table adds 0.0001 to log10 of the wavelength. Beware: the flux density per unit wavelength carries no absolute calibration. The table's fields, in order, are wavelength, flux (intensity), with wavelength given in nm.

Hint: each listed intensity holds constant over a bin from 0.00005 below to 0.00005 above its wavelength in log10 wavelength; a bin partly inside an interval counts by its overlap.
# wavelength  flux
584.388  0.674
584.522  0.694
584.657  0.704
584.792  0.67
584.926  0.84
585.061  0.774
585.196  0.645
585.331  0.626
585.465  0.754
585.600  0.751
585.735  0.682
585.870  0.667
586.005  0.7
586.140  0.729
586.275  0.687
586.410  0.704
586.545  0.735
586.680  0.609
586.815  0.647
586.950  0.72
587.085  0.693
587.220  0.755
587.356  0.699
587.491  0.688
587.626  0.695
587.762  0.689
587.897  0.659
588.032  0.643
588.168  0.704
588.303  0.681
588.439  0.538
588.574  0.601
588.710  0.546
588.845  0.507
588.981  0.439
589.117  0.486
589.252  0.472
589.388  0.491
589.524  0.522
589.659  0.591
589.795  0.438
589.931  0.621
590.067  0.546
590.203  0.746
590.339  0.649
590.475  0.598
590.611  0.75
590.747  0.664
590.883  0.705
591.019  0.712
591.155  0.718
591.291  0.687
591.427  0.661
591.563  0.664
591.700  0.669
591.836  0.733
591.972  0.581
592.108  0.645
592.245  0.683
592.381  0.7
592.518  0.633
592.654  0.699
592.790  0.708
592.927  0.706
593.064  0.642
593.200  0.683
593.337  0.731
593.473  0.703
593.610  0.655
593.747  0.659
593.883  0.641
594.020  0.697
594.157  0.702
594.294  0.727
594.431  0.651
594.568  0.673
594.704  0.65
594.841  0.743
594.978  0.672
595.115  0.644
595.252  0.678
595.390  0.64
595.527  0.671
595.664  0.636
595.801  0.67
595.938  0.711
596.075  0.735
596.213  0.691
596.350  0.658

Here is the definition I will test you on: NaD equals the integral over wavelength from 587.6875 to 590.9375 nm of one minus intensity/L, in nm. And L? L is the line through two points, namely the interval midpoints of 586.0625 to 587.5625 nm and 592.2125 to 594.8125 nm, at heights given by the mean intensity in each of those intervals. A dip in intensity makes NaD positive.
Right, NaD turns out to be 0.45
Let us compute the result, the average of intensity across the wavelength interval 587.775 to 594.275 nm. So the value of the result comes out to 0.638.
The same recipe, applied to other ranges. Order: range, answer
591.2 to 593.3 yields 0.674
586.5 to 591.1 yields 0.624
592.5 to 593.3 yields 0.684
